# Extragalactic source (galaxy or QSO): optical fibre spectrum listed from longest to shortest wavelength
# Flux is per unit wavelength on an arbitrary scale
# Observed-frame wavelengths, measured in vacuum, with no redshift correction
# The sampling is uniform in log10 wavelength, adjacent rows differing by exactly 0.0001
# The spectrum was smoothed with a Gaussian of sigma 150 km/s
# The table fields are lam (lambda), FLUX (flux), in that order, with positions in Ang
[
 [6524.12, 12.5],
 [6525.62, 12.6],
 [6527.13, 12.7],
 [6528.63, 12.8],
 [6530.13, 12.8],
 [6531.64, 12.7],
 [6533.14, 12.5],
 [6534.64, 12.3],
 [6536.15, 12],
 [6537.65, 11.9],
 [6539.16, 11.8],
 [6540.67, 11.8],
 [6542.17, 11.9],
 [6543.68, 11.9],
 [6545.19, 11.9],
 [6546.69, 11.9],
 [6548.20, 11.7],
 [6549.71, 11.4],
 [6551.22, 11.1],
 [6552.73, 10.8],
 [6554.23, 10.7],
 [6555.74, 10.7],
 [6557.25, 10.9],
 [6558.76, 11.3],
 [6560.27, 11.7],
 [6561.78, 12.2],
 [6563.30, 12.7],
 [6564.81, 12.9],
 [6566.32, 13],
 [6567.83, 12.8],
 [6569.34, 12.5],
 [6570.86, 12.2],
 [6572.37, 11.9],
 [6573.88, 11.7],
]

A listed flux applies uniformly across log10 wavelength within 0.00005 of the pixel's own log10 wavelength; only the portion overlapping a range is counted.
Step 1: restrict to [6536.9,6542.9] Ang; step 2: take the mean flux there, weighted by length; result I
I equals 11.9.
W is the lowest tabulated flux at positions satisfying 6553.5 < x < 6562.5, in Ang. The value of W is 10.7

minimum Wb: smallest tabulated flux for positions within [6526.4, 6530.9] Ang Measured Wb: 12.7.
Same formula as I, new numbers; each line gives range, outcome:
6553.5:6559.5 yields 10.9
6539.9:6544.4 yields 11.9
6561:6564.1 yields 12.4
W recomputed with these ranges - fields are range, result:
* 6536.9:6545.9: 11.8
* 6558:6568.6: 11.3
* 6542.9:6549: 11.7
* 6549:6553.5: 10.8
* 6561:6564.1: 12.2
